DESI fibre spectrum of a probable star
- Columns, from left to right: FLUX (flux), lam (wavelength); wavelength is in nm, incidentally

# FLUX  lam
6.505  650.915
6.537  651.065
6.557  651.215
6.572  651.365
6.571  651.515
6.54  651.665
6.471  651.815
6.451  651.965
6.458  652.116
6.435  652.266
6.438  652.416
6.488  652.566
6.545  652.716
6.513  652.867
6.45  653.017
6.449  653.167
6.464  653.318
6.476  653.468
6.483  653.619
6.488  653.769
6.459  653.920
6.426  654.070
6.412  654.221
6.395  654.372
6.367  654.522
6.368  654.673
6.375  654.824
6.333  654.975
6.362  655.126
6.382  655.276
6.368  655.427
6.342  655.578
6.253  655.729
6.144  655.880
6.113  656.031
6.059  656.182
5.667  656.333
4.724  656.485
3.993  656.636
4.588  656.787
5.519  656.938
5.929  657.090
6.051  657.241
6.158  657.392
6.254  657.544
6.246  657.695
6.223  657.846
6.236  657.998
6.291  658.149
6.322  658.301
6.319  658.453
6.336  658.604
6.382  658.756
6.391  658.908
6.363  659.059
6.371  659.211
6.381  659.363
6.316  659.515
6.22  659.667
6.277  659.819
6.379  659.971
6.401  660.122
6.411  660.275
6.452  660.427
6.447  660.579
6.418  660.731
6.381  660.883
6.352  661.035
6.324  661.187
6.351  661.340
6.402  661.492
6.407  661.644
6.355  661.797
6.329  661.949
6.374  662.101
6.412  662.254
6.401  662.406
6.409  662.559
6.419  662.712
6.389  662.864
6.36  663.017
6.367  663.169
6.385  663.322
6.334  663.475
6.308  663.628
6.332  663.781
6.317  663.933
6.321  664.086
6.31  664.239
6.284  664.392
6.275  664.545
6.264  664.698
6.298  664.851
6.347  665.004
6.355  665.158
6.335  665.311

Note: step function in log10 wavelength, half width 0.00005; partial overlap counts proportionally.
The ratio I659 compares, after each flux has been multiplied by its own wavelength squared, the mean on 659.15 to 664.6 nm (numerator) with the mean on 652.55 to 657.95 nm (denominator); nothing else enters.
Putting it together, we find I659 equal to 1.1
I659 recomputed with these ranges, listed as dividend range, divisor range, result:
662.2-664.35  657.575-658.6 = 1.03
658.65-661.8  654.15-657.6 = 1.08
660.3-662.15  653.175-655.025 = 1.02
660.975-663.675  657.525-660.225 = 1.02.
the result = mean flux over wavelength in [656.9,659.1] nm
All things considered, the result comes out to 6.21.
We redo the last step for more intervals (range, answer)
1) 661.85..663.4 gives 6.39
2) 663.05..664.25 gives 6.34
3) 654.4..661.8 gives 6.17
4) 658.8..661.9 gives 6.37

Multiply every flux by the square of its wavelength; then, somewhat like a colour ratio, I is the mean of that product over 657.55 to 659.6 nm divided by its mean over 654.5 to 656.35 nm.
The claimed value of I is 1.02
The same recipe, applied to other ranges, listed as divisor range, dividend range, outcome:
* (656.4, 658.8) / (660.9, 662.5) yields 1.10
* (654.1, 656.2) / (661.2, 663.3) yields 1.03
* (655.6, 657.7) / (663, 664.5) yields 1.14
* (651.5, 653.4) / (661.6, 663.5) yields 1.02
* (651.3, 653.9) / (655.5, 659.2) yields 0.93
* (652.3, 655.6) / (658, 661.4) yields 1.01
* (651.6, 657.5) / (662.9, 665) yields 1.05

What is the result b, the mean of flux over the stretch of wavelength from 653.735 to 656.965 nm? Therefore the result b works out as 6.01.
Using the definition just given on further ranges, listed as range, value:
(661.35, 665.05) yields 6.35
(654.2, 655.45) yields 6.37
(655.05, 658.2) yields 5.9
